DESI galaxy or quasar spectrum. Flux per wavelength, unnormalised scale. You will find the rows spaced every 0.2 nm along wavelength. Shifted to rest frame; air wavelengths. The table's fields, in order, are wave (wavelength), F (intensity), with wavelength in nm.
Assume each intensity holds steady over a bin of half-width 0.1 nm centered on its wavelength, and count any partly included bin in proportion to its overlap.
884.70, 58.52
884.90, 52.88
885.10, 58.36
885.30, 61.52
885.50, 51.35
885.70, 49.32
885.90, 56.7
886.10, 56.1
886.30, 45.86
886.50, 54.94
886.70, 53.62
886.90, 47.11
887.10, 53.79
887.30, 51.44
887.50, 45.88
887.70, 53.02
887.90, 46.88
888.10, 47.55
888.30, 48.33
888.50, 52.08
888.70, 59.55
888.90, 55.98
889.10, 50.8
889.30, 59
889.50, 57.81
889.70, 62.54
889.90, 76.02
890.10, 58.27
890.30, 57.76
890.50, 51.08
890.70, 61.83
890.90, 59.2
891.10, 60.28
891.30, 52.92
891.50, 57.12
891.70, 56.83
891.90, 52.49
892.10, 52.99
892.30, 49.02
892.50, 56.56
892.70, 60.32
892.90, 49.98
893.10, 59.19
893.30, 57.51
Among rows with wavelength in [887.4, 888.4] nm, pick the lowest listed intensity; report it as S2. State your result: 45.88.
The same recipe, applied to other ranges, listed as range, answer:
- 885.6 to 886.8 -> 45.86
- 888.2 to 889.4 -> 48.33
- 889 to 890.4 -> 50.8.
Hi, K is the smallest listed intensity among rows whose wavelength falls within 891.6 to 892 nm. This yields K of 52.49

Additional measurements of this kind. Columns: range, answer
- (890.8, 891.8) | 52.92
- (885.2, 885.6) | 51.35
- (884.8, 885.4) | 52.88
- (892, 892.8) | 49.02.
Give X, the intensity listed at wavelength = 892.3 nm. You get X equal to 49.02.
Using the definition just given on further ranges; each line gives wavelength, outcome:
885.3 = 61.52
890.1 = 58.27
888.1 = 47.55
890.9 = 59.2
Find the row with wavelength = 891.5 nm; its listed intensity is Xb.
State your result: 57.12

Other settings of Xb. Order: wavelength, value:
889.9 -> 76.02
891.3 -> 52.92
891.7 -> 56.83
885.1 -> 58.36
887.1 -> 53.79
